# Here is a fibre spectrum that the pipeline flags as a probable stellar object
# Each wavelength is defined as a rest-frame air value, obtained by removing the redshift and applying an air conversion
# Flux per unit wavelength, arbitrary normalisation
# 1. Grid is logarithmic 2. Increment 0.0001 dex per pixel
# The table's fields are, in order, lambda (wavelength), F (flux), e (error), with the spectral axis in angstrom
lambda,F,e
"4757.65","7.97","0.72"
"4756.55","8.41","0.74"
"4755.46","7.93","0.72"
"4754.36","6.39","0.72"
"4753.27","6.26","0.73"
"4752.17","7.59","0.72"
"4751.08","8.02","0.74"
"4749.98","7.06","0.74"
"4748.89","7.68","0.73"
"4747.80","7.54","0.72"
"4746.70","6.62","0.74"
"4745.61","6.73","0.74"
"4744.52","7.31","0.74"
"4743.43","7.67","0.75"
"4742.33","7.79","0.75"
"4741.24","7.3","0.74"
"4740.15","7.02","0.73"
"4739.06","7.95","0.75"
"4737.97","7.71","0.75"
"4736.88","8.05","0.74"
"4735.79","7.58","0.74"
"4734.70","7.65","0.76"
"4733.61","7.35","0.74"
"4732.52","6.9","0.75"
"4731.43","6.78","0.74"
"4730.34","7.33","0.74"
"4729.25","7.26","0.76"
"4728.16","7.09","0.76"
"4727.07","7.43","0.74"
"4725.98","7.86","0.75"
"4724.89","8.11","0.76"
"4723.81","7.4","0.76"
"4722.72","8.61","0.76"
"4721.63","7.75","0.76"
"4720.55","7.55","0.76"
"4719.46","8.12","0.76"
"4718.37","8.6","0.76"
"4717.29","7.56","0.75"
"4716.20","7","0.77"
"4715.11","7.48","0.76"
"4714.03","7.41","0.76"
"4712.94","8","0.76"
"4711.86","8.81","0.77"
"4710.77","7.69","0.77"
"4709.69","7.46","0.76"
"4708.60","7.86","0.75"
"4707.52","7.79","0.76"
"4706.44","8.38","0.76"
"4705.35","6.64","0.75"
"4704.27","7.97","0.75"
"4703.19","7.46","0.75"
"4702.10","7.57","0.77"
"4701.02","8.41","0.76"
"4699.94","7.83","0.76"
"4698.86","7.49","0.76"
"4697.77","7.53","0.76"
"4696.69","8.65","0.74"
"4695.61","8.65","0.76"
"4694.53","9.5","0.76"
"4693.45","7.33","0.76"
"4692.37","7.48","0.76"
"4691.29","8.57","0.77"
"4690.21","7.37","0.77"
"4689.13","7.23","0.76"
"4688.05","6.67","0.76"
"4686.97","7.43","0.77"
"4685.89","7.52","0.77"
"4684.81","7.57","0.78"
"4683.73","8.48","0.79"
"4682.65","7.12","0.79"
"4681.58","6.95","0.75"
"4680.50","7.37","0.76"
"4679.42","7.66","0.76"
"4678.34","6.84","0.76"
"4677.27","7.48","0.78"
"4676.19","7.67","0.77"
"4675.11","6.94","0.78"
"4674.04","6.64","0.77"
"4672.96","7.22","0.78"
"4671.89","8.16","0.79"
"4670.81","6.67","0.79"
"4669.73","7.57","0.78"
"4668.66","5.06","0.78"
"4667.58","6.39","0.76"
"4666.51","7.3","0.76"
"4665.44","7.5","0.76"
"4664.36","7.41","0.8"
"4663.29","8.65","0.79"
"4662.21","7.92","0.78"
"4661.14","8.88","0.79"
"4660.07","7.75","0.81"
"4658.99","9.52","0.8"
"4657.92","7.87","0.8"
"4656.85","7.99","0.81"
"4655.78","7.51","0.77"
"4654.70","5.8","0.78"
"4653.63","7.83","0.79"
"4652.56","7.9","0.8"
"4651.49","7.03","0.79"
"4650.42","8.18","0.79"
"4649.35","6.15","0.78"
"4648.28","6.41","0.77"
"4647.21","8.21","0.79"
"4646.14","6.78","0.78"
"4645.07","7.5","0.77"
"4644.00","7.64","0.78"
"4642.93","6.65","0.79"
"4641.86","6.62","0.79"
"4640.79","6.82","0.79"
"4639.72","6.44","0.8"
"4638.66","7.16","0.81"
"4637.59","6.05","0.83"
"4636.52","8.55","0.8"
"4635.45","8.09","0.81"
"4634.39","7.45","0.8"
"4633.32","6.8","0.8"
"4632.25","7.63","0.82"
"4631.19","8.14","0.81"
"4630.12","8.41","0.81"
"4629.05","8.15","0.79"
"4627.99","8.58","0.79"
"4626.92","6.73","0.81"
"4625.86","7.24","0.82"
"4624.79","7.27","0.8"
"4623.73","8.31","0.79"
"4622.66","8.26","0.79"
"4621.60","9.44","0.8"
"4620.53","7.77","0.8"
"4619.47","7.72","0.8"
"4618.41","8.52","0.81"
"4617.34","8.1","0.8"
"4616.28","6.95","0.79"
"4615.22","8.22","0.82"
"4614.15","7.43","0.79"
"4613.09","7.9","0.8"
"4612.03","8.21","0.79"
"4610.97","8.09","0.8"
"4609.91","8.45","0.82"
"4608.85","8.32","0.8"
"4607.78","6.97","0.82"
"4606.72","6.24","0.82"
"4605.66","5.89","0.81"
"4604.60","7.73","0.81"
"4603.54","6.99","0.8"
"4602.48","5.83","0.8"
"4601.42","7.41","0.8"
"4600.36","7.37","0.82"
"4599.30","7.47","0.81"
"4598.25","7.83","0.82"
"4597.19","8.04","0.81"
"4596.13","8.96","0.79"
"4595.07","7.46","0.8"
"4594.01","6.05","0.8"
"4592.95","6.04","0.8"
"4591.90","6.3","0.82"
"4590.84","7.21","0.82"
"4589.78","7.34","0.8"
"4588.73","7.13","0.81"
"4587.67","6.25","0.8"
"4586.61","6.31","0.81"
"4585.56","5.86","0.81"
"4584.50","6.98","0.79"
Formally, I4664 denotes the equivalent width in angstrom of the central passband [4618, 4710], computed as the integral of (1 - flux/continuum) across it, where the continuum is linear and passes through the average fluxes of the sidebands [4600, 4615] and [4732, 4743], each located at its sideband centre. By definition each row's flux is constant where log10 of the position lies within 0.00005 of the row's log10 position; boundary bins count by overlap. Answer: -1.7 angstrom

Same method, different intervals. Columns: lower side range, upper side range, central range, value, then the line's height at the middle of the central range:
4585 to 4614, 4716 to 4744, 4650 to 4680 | -0.35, 7.39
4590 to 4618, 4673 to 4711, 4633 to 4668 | 0.38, 7.51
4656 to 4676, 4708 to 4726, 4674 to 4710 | 0.19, 7.69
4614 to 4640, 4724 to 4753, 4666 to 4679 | 1.06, 7.62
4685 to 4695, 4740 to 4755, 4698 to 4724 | -1.00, 7.5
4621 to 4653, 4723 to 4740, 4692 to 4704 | -0.80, 7.5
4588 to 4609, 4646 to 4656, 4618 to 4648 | -1.83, 7.15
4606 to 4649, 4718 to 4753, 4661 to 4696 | 0.42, 7.56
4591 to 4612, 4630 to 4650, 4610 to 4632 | -2.25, 7.24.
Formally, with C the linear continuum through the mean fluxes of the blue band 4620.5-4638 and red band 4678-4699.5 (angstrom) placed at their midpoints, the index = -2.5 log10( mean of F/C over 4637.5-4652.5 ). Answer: 0.111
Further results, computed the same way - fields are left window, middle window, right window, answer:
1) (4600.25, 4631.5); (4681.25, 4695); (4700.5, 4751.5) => 0.00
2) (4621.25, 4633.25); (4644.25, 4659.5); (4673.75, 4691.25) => 0.03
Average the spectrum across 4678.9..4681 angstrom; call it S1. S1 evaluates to 7.51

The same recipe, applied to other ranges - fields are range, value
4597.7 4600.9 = 7.57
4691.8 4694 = 7.44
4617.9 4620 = 8.14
